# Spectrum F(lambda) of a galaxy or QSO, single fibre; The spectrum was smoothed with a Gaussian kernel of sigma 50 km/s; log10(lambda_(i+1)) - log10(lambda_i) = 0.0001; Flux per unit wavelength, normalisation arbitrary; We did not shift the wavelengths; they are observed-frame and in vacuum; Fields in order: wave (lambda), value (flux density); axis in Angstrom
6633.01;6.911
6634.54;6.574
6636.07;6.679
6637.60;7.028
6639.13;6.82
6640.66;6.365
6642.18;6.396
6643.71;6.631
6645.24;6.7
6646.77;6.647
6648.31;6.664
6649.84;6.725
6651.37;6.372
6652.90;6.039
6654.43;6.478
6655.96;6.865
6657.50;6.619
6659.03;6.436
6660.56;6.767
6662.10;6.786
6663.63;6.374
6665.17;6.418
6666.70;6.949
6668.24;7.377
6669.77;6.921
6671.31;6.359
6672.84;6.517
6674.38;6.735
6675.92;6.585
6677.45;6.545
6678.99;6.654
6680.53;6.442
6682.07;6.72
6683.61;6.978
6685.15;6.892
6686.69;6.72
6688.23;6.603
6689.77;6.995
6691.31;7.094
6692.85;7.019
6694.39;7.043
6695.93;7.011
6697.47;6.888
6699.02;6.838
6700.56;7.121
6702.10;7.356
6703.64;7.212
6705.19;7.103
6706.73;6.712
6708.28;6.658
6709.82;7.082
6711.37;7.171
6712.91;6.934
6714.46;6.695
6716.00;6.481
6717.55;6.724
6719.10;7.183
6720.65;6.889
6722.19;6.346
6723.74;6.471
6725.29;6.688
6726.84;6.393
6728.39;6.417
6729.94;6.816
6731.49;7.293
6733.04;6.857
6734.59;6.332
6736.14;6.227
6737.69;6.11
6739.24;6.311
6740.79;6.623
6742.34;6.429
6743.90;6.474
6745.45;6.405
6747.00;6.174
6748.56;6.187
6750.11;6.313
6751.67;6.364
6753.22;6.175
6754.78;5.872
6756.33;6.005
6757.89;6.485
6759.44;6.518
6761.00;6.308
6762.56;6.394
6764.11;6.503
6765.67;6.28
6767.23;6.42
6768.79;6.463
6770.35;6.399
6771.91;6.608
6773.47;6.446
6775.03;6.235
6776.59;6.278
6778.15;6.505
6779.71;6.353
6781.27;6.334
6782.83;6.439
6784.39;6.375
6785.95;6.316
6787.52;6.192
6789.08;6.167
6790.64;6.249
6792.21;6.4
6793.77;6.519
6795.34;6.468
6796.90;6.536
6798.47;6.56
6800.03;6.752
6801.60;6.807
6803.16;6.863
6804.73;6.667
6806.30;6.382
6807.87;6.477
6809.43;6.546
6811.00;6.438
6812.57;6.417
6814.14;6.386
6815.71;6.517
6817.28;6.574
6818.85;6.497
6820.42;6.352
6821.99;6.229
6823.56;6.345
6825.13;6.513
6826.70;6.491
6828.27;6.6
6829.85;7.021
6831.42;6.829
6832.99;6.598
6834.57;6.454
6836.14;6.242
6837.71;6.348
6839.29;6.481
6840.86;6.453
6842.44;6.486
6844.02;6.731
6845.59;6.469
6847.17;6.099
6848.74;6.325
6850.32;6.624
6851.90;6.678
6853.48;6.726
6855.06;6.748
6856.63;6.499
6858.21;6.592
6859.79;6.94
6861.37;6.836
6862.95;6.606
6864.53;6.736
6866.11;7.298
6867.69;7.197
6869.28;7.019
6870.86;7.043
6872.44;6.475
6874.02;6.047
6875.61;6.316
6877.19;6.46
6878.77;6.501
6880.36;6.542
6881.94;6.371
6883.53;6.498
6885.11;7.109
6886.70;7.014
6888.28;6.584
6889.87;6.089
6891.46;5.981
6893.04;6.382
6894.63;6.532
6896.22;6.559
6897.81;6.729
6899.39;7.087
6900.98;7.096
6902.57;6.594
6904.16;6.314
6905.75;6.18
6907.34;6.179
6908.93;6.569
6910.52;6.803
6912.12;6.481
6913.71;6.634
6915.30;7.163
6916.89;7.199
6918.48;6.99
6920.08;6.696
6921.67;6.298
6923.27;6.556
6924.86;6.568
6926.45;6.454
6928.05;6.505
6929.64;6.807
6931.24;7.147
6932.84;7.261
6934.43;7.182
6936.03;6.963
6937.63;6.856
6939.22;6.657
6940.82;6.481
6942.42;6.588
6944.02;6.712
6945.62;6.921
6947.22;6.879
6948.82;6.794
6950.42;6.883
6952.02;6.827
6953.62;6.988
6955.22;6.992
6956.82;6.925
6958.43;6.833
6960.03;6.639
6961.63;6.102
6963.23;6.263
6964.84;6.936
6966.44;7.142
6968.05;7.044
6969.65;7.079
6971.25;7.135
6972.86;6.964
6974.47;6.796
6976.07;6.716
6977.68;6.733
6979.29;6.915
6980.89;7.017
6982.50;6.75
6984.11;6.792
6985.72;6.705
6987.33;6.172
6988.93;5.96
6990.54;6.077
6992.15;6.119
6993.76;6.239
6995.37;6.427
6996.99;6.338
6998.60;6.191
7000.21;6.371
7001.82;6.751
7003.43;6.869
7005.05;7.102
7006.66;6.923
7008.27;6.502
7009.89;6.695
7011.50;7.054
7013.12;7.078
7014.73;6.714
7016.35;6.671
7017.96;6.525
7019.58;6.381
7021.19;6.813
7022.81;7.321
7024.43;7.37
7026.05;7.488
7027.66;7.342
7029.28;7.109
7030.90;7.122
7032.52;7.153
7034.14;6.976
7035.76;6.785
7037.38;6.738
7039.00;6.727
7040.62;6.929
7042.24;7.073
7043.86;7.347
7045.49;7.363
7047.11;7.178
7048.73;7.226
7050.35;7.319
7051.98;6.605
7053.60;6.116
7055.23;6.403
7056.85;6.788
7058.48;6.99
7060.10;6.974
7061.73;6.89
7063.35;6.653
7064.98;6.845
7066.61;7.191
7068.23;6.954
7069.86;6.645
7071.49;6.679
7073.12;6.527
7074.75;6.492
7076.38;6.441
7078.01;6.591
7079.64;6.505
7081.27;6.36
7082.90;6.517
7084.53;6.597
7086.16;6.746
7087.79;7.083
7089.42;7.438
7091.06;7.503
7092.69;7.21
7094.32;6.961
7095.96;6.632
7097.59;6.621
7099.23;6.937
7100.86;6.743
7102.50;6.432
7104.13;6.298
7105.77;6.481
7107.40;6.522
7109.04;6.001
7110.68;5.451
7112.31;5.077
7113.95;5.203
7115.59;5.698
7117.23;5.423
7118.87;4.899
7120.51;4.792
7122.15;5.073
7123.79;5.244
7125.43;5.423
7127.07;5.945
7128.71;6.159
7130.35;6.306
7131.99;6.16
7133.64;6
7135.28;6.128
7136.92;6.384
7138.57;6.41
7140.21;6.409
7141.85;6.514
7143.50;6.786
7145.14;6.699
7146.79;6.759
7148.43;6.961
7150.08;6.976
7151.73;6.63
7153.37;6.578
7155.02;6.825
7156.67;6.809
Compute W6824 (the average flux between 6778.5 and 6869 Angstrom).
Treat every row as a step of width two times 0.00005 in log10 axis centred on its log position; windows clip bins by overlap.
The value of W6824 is 6.54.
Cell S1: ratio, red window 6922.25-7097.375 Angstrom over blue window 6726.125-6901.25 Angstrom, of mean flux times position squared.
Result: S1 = 1.11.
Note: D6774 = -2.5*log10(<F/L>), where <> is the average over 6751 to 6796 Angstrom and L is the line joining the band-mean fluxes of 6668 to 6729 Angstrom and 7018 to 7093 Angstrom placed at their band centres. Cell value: 0.08 mag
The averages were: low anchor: 6.81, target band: 6.35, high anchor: 6.9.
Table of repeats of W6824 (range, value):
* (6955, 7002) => 6.63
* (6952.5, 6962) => 6.78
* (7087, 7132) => 6.13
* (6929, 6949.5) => 6.86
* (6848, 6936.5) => 6.67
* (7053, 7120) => 6.49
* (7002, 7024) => 6.83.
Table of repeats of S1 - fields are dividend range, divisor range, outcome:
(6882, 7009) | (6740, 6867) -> 1.08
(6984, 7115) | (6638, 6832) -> 1.12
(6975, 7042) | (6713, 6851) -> 1.11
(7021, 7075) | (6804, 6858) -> 1.14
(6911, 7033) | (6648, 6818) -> 1.10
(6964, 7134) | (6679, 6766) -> 1.09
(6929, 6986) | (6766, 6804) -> 1.12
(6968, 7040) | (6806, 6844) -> 1.10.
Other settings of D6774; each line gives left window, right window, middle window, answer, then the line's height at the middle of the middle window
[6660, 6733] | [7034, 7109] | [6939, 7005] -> 0.019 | 6.8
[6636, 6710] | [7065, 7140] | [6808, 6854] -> 0.014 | 6.58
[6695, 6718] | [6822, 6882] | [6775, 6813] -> 0.045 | 6.73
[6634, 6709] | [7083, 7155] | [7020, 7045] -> -0.113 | 6.38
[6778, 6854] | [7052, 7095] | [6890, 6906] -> 0.006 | 6.58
